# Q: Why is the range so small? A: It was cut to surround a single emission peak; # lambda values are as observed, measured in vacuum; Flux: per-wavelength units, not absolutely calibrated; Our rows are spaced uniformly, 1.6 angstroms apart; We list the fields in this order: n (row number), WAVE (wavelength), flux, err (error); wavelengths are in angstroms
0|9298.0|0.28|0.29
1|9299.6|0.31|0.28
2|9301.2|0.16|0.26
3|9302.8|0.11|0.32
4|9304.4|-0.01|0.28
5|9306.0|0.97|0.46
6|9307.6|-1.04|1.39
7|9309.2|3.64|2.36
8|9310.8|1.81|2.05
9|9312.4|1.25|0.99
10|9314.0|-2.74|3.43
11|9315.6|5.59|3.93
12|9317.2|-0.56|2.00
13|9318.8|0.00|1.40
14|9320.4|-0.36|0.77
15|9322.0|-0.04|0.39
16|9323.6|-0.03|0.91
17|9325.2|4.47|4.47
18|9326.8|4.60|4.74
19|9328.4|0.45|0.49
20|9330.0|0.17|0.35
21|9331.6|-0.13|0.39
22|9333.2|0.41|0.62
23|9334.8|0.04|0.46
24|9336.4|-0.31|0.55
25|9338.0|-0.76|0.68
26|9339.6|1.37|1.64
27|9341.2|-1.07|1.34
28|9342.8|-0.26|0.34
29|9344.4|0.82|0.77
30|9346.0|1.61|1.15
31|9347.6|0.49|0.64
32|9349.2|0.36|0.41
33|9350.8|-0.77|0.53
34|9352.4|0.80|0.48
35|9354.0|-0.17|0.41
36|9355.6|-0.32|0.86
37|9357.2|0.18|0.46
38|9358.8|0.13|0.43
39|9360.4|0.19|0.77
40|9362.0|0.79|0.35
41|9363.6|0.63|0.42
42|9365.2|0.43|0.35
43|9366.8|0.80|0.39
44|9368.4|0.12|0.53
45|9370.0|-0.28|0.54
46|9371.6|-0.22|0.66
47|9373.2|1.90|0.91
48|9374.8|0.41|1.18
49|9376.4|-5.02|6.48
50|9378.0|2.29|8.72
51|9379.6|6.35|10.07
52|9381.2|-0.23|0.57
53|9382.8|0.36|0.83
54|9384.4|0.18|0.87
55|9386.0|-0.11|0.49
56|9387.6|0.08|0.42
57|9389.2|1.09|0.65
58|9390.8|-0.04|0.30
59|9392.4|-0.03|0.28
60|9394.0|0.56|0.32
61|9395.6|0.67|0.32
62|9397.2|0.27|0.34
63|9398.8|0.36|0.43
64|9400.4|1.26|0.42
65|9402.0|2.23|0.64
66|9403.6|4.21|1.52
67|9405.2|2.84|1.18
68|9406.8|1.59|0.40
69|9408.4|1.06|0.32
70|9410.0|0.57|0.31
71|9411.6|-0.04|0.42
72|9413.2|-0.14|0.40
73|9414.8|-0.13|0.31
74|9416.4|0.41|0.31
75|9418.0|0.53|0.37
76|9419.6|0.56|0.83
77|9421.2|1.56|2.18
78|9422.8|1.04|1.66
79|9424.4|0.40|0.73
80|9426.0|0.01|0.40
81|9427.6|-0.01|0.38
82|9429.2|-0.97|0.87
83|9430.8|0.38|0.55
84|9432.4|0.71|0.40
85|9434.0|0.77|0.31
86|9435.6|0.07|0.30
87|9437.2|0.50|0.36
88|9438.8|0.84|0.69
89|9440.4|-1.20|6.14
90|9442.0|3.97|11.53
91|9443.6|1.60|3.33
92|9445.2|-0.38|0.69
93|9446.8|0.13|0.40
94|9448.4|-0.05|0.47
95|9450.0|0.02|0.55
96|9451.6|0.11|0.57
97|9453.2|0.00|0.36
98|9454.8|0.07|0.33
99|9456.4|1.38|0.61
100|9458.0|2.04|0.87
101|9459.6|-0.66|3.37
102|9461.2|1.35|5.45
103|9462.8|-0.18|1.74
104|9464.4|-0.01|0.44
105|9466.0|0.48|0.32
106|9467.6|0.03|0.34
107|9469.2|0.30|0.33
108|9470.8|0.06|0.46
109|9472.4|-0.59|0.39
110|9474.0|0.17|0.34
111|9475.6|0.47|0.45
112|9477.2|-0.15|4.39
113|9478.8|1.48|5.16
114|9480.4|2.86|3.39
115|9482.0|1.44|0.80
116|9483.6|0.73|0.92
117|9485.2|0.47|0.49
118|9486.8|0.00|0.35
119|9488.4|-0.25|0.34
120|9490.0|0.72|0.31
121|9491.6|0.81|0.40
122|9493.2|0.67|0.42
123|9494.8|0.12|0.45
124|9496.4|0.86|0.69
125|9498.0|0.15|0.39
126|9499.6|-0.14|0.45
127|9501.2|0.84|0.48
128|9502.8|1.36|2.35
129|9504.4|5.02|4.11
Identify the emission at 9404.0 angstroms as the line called Halpha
